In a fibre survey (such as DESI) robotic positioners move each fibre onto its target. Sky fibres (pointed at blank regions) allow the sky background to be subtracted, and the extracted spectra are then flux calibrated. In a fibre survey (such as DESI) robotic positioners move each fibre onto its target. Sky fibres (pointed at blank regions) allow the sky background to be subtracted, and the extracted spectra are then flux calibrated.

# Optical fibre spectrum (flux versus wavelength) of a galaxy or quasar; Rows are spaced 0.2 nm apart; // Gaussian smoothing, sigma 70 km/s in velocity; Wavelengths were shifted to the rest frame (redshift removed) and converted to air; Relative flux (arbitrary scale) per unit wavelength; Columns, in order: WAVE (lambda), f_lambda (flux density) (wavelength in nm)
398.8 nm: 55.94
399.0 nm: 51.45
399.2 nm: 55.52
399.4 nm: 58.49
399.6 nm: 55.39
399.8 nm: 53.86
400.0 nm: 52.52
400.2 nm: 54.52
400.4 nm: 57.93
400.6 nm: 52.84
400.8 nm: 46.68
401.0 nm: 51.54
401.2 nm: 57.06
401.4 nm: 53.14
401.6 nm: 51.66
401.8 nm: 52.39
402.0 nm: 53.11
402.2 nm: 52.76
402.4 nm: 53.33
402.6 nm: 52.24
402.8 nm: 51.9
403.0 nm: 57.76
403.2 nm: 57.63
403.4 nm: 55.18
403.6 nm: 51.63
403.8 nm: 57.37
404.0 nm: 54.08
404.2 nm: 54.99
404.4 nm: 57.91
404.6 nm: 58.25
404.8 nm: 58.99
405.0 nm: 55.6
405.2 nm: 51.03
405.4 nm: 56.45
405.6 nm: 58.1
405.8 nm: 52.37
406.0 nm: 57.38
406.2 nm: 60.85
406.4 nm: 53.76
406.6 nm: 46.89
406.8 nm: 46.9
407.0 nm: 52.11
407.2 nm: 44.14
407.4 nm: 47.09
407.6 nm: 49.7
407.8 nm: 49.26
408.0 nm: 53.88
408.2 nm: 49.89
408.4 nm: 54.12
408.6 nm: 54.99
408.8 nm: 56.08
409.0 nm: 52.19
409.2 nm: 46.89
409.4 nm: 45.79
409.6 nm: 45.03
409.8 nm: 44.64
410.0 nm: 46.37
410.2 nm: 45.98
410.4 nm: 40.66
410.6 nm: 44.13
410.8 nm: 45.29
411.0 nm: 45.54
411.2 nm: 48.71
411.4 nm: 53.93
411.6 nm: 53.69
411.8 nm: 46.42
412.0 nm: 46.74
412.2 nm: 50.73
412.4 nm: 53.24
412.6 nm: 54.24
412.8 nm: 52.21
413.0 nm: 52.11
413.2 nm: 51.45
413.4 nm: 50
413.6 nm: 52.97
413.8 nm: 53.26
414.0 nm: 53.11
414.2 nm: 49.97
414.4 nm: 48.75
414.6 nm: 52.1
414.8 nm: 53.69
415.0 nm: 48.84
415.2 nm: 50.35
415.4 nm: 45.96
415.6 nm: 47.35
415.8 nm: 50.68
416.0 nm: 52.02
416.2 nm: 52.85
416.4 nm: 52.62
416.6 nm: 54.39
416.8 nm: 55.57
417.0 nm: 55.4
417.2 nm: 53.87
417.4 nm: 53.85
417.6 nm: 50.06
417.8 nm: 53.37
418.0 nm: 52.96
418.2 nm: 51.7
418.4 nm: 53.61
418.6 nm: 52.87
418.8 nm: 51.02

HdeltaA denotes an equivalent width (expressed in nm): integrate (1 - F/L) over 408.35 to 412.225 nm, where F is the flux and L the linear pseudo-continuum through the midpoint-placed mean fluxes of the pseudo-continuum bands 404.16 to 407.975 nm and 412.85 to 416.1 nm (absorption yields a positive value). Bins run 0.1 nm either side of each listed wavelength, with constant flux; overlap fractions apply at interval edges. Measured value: 0.28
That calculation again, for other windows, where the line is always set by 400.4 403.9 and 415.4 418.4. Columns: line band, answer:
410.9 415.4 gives 0.16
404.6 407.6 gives 0.01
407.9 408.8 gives -0.01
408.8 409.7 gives 0.08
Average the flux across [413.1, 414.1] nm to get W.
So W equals 52.2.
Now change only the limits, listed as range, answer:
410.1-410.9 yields 44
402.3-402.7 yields 52.8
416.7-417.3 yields 54.9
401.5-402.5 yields 52.6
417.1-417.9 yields 52.8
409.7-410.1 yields 45.5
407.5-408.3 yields 50.7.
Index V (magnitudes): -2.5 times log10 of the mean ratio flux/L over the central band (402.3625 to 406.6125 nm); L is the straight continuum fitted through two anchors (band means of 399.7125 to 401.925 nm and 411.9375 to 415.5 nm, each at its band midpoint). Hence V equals -0.06 mag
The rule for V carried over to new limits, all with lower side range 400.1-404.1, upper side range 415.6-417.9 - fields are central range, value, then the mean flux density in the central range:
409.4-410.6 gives 0.19 mag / 44.6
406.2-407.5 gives 0.09 mag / 49.4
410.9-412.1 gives 0.09 mag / 49.2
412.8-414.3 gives 0.03 mag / 51.9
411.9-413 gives 0.03 mag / 51.5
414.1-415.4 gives 0.06 mag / 50.3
